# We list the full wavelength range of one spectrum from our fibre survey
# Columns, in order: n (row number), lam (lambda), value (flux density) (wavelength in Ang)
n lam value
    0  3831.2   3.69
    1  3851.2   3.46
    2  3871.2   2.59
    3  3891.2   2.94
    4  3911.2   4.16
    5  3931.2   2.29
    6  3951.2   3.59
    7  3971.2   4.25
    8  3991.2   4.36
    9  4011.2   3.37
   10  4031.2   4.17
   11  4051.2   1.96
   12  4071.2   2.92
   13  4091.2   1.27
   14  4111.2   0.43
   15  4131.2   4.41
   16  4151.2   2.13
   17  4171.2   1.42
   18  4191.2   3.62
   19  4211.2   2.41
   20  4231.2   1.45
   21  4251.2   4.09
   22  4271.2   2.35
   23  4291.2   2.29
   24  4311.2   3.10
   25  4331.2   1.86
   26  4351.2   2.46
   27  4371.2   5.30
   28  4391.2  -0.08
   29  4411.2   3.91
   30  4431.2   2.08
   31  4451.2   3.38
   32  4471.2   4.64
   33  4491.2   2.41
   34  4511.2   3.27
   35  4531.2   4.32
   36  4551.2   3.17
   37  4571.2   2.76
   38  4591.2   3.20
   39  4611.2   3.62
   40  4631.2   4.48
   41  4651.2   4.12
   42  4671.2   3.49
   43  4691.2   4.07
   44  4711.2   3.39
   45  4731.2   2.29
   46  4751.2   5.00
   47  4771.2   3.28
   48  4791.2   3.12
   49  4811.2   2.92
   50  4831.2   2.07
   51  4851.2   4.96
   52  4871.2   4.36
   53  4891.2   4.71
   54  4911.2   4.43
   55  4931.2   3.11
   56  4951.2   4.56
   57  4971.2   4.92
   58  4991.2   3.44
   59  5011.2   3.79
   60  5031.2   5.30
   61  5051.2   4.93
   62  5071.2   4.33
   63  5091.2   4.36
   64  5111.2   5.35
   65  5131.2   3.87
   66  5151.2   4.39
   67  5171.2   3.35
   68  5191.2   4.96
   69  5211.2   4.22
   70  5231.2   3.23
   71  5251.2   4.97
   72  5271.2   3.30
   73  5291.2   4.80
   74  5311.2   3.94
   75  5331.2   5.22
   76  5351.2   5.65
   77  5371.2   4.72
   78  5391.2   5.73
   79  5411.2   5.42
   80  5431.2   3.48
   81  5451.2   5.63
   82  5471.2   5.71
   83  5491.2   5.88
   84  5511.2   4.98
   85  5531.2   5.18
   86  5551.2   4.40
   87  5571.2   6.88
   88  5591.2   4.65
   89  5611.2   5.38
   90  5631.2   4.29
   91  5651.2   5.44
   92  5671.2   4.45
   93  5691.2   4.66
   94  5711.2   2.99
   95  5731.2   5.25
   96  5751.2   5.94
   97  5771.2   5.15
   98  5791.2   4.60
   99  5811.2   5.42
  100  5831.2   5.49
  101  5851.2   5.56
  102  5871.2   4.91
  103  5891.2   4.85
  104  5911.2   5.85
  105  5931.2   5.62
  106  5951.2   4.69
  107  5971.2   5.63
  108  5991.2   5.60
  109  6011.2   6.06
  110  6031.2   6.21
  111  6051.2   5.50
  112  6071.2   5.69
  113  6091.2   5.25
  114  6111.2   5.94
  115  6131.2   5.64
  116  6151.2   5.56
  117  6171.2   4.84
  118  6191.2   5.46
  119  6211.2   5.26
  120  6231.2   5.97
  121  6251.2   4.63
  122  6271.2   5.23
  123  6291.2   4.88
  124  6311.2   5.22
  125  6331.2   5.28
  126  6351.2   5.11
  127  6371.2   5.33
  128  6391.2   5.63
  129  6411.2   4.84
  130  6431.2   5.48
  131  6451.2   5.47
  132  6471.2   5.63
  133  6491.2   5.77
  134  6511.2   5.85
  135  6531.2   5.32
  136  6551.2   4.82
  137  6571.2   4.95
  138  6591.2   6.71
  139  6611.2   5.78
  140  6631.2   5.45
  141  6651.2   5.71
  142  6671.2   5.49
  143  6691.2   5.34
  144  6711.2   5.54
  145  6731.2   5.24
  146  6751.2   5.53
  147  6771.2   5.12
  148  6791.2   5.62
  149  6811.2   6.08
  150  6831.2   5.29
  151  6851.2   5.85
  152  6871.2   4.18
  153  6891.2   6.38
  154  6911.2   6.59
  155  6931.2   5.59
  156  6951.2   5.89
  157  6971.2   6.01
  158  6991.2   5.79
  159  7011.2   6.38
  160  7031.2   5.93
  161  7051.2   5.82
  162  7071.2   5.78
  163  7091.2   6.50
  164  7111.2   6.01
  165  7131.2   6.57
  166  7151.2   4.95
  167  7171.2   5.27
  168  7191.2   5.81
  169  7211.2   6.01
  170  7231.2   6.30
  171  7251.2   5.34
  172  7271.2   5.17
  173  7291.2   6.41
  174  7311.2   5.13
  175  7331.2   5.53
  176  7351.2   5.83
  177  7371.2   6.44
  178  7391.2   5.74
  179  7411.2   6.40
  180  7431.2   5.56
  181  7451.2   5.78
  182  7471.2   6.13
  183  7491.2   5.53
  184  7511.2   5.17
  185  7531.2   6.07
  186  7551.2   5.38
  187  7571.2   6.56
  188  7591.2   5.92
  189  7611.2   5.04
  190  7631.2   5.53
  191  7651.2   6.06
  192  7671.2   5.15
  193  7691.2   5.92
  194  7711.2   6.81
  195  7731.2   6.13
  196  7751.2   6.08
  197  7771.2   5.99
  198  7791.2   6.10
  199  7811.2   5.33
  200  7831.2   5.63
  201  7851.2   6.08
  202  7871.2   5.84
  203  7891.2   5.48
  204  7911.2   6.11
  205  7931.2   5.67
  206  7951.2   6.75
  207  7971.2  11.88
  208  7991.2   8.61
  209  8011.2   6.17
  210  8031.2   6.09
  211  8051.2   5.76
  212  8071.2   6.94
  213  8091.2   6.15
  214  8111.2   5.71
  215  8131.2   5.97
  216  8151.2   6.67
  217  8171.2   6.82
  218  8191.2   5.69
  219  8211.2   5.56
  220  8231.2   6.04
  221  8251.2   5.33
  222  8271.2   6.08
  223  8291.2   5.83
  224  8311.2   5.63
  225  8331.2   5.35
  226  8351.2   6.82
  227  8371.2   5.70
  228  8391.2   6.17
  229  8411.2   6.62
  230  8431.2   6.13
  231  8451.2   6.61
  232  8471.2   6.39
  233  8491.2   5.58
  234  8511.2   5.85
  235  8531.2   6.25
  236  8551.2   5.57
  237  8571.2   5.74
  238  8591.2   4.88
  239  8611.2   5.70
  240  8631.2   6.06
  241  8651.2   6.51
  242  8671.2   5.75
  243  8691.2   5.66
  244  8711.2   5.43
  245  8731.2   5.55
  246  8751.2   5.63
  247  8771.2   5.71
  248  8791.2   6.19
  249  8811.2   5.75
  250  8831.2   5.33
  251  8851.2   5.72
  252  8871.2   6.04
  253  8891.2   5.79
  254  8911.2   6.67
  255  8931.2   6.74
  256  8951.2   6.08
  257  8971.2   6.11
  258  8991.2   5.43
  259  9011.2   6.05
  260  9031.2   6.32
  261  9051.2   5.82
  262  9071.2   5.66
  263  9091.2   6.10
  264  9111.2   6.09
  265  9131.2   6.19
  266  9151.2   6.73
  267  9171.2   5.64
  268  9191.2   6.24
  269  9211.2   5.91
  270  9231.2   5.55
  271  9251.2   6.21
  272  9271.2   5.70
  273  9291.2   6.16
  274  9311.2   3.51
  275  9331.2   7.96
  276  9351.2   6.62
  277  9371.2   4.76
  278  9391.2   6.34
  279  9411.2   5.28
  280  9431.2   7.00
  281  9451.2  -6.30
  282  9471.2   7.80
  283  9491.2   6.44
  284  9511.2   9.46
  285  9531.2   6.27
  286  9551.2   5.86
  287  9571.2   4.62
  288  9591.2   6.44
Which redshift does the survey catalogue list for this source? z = 0.21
